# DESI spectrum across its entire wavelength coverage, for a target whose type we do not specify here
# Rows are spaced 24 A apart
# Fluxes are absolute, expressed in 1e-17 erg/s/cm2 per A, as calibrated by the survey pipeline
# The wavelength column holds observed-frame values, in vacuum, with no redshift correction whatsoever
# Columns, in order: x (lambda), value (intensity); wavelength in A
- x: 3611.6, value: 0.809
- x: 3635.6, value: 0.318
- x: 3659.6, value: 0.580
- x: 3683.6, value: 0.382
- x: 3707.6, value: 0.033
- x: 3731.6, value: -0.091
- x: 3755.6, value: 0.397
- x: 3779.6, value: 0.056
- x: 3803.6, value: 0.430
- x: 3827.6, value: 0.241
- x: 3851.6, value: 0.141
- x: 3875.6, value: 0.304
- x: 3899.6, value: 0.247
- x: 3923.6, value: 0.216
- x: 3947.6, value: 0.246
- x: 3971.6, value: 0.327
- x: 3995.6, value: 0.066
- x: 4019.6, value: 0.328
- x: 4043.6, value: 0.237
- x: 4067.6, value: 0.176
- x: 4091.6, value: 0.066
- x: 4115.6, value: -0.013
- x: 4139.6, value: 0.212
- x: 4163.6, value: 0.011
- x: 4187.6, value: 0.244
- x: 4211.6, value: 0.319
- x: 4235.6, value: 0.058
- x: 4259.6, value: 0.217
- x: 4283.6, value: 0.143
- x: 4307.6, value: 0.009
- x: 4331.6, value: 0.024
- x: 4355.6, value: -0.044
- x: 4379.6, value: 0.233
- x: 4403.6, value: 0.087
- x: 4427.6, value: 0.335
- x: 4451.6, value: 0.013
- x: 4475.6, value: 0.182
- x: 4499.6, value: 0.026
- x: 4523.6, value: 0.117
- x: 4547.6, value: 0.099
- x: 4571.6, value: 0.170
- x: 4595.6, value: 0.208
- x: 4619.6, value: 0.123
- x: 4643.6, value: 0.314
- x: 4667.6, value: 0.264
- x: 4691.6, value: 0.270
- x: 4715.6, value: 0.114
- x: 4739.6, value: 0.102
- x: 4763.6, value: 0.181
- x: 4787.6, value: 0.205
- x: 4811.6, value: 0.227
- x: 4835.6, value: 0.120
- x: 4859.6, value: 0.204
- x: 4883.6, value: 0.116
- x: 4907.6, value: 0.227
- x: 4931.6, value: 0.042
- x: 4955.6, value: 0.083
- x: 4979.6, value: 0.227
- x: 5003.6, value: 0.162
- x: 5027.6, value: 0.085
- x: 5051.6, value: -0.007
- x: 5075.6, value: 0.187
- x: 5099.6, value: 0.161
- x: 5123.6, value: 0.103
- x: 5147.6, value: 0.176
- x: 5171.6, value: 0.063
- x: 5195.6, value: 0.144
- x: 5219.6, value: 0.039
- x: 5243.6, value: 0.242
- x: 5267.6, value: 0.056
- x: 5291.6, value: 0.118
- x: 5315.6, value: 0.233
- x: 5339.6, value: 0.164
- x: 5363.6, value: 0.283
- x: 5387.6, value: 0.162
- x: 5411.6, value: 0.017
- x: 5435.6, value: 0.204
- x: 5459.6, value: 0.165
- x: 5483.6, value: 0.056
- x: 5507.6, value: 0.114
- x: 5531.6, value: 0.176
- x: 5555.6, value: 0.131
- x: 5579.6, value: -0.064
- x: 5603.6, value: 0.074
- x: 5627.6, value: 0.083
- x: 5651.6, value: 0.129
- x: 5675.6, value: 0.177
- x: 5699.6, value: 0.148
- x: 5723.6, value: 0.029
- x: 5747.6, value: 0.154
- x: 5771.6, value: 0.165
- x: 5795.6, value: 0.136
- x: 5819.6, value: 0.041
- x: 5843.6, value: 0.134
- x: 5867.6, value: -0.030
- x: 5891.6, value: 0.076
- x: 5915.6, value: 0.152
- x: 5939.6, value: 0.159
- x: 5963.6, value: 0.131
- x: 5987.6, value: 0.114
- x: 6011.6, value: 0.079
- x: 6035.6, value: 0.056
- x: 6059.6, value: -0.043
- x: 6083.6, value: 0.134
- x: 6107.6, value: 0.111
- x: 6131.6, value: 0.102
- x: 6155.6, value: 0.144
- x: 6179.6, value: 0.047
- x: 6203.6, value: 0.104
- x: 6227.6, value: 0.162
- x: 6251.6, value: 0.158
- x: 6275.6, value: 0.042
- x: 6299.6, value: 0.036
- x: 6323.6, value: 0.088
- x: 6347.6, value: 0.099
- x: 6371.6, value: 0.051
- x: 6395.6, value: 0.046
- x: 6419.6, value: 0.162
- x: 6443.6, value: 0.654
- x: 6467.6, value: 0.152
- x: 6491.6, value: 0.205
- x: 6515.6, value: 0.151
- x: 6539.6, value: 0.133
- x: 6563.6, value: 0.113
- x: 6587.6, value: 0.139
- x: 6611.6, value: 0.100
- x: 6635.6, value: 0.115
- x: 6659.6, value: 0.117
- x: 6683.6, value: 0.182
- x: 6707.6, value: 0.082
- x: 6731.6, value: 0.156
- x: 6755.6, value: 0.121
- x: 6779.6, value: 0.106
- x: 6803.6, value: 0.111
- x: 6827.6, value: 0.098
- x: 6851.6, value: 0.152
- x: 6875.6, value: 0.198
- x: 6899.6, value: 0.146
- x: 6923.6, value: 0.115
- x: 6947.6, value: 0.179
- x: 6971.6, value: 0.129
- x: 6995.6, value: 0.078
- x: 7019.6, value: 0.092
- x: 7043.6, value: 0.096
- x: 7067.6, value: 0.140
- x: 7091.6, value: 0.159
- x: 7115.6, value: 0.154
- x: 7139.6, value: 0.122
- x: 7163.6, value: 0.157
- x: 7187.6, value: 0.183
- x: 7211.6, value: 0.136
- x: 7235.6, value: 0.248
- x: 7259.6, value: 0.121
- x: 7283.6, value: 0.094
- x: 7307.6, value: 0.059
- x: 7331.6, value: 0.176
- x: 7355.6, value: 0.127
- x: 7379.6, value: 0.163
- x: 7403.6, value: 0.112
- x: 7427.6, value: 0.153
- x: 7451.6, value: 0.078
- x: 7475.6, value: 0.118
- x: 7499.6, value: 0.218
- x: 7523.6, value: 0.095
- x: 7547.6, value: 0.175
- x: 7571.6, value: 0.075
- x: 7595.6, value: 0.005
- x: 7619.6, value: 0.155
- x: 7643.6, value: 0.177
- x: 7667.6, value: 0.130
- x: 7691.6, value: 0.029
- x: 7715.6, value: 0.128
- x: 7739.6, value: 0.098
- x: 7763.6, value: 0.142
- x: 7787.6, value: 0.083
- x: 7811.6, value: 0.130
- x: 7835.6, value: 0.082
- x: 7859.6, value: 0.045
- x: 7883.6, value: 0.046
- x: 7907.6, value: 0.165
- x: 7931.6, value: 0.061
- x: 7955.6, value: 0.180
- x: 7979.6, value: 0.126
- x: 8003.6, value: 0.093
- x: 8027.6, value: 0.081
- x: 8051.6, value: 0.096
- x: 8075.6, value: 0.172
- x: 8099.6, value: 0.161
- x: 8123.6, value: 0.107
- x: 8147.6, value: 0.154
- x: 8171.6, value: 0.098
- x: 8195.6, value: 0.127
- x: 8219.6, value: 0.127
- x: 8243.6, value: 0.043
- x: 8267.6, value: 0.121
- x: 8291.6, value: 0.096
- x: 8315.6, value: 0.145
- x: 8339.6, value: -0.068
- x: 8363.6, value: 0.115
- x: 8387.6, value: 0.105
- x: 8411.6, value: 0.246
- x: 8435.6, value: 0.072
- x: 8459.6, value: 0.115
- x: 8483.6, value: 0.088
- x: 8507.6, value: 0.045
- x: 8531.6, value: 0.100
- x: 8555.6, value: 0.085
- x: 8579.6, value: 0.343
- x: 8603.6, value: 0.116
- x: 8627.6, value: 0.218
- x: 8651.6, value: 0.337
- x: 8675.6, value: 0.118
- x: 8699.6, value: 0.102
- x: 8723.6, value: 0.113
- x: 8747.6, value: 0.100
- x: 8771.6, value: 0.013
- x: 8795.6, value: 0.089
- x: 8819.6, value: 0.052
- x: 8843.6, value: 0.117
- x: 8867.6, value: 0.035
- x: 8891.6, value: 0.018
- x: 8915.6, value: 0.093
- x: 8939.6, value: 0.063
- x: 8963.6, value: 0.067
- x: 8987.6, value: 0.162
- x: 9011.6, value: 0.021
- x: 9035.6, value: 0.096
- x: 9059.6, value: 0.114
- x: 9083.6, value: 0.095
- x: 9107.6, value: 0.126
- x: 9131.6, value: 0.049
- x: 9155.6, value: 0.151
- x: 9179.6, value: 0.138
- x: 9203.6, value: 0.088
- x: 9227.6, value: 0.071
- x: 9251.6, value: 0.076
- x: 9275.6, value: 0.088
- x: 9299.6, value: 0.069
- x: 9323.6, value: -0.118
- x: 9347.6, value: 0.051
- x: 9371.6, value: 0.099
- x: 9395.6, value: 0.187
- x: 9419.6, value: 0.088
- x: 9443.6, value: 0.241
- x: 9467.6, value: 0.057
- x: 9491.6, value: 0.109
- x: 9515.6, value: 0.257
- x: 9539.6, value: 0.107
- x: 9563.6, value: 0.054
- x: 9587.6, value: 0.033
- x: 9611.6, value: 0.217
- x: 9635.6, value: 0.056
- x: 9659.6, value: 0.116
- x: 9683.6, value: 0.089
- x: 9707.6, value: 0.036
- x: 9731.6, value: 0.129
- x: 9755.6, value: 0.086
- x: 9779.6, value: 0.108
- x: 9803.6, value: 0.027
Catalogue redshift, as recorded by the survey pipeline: 0.73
